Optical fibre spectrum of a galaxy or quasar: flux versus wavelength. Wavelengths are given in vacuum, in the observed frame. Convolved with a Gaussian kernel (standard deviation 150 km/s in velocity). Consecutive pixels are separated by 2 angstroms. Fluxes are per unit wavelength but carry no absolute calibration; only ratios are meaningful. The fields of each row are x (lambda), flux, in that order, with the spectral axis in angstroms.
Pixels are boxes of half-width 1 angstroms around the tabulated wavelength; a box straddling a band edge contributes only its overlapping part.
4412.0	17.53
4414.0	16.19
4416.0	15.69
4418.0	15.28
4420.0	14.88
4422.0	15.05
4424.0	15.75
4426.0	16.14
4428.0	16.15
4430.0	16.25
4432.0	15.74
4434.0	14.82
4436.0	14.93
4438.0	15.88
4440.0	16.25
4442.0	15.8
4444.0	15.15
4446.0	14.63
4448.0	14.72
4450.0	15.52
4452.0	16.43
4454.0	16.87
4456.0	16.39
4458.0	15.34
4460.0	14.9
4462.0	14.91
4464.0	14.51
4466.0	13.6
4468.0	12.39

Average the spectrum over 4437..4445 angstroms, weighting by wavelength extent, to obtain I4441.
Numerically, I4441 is 15.8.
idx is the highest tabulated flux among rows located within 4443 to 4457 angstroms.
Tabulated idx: 16.87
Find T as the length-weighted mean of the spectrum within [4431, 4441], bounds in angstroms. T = 15.5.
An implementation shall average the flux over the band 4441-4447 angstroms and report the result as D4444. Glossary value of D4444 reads 15.2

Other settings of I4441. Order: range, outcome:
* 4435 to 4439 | 15.4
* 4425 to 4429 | 16.1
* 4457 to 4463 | 15.1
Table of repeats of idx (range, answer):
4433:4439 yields 15.88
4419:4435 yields 16.25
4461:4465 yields 14.91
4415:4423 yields 15.69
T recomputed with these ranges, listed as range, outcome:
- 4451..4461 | 16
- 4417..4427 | 15.4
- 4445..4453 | 15.3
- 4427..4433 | 16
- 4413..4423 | 15.4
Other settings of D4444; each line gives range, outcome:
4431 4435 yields 15.3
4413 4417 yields 15.9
